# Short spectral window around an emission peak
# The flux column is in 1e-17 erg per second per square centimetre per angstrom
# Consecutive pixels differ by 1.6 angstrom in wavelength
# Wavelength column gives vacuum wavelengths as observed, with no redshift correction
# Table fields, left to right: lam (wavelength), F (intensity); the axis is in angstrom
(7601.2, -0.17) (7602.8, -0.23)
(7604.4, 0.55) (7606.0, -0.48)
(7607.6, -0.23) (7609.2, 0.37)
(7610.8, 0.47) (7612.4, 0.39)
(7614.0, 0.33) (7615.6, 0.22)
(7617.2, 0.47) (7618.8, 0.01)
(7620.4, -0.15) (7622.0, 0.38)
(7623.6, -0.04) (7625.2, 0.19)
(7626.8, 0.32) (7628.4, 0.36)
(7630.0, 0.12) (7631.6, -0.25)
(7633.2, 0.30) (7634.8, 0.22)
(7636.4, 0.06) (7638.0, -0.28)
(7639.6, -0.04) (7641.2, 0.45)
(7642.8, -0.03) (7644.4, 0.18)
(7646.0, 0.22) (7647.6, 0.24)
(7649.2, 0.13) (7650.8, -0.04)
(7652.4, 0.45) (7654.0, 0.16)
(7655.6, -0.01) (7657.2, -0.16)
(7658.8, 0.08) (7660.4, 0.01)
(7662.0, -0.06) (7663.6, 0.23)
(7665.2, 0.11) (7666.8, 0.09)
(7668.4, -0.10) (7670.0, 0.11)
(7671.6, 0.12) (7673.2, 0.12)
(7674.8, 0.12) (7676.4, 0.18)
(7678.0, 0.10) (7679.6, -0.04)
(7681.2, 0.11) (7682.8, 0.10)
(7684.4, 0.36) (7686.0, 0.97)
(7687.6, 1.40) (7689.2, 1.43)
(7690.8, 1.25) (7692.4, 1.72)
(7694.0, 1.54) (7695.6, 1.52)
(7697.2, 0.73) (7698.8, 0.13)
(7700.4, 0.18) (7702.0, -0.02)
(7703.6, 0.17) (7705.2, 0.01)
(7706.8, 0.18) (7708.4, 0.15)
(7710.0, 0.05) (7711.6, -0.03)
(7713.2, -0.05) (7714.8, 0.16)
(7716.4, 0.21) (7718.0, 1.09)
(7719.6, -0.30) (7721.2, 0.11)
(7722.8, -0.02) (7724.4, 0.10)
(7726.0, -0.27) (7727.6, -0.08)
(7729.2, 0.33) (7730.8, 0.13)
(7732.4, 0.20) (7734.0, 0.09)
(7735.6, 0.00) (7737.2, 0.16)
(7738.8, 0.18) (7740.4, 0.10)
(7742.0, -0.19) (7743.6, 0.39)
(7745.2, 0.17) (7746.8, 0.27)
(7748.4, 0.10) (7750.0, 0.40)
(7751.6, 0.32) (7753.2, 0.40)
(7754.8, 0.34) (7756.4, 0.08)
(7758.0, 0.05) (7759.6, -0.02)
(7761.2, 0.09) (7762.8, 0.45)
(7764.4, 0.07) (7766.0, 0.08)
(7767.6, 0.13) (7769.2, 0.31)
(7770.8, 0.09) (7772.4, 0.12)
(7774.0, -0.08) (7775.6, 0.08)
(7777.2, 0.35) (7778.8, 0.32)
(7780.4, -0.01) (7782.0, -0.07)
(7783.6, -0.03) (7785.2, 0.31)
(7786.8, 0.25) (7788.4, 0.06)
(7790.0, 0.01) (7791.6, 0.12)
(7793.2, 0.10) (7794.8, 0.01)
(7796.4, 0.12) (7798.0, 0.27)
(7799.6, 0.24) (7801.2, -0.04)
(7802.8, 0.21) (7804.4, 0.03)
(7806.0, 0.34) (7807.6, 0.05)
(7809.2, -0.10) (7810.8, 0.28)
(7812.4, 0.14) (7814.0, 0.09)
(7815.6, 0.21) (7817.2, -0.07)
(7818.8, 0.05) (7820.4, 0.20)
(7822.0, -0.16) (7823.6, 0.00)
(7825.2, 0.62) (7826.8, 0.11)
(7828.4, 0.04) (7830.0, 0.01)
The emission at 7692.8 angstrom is [O II]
